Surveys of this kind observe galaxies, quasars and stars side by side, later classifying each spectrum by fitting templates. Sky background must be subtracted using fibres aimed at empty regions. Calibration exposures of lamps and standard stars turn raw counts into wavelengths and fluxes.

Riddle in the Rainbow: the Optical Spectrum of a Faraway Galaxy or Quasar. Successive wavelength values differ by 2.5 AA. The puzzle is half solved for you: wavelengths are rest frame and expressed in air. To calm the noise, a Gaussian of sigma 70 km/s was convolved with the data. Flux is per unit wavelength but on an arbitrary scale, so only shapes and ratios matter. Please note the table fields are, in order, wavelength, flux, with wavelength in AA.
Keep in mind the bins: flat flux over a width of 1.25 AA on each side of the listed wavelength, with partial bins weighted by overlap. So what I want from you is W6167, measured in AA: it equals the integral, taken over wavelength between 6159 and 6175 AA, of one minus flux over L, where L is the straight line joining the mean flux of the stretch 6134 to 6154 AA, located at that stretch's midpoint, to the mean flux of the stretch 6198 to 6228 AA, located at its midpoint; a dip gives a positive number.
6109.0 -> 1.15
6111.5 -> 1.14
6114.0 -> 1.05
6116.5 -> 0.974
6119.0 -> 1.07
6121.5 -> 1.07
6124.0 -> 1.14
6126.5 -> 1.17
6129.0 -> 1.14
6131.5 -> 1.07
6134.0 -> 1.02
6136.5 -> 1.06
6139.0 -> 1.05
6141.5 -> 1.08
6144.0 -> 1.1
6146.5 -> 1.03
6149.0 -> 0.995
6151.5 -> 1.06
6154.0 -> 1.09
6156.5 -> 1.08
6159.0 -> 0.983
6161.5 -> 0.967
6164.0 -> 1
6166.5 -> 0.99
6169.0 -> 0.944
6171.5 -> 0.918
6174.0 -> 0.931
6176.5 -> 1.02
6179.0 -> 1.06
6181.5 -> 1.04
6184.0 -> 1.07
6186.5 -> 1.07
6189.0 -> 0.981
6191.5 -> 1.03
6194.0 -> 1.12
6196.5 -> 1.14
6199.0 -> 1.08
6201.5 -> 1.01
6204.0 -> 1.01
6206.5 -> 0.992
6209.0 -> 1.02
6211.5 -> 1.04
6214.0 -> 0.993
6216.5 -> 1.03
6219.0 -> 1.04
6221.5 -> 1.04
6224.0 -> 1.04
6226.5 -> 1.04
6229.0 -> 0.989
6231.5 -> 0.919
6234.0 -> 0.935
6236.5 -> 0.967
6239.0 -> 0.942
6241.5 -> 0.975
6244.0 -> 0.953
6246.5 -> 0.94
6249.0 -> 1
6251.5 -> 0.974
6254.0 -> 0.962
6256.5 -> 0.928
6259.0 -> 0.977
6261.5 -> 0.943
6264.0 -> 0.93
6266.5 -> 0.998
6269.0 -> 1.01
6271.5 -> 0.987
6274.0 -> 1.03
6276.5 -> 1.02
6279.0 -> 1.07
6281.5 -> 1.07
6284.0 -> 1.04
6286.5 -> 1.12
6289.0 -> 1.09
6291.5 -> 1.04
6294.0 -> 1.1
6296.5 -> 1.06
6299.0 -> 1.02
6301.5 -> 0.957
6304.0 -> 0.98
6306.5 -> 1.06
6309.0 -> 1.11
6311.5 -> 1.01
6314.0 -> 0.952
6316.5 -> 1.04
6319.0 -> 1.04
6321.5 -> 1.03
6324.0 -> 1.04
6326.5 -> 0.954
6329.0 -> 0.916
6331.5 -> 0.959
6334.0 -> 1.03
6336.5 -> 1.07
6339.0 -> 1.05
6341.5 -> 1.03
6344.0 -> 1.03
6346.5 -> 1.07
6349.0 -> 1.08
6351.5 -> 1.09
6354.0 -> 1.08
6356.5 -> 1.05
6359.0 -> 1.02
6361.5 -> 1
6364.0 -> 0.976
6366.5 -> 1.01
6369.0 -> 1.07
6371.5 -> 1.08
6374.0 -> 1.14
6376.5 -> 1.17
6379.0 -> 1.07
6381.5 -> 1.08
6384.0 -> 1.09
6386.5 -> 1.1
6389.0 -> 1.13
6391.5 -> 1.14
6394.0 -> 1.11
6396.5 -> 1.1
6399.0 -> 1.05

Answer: 1.3 AA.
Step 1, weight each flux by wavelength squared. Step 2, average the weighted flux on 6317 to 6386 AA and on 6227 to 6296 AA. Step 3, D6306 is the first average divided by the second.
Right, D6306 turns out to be 1.1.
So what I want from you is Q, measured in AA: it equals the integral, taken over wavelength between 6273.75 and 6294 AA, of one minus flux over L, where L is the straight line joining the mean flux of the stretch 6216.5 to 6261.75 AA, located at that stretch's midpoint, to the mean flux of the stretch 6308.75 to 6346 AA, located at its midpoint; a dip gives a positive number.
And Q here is -1.4 AA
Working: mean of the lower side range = 0.978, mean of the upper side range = 1.02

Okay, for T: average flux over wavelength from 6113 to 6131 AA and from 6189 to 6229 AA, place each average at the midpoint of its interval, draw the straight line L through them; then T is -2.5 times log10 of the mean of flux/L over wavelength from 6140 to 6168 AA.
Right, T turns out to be 0.04 mag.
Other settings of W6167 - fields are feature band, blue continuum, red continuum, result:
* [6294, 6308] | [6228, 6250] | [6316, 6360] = -0.3 AA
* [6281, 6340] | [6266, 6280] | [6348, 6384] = 0.4 AA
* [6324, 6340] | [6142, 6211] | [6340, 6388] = 0.9 AA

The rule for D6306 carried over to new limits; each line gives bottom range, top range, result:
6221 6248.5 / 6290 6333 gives 1.07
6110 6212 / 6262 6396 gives 1.06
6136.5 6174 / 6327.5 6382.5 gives 1.10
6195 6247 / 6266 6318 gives 1.05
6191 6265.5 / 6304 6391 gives 1.09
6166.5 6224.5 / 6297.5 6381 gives 1.06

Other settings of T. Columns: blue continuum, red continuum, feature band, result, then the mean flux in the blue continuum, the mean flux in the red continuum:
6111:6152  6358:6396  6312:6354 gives 0.05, 1.07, 1.08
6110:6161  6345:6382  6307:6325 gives 0.03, 1.07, 1.07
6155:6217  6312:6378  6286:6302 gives -0.03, 1.02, 1.04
